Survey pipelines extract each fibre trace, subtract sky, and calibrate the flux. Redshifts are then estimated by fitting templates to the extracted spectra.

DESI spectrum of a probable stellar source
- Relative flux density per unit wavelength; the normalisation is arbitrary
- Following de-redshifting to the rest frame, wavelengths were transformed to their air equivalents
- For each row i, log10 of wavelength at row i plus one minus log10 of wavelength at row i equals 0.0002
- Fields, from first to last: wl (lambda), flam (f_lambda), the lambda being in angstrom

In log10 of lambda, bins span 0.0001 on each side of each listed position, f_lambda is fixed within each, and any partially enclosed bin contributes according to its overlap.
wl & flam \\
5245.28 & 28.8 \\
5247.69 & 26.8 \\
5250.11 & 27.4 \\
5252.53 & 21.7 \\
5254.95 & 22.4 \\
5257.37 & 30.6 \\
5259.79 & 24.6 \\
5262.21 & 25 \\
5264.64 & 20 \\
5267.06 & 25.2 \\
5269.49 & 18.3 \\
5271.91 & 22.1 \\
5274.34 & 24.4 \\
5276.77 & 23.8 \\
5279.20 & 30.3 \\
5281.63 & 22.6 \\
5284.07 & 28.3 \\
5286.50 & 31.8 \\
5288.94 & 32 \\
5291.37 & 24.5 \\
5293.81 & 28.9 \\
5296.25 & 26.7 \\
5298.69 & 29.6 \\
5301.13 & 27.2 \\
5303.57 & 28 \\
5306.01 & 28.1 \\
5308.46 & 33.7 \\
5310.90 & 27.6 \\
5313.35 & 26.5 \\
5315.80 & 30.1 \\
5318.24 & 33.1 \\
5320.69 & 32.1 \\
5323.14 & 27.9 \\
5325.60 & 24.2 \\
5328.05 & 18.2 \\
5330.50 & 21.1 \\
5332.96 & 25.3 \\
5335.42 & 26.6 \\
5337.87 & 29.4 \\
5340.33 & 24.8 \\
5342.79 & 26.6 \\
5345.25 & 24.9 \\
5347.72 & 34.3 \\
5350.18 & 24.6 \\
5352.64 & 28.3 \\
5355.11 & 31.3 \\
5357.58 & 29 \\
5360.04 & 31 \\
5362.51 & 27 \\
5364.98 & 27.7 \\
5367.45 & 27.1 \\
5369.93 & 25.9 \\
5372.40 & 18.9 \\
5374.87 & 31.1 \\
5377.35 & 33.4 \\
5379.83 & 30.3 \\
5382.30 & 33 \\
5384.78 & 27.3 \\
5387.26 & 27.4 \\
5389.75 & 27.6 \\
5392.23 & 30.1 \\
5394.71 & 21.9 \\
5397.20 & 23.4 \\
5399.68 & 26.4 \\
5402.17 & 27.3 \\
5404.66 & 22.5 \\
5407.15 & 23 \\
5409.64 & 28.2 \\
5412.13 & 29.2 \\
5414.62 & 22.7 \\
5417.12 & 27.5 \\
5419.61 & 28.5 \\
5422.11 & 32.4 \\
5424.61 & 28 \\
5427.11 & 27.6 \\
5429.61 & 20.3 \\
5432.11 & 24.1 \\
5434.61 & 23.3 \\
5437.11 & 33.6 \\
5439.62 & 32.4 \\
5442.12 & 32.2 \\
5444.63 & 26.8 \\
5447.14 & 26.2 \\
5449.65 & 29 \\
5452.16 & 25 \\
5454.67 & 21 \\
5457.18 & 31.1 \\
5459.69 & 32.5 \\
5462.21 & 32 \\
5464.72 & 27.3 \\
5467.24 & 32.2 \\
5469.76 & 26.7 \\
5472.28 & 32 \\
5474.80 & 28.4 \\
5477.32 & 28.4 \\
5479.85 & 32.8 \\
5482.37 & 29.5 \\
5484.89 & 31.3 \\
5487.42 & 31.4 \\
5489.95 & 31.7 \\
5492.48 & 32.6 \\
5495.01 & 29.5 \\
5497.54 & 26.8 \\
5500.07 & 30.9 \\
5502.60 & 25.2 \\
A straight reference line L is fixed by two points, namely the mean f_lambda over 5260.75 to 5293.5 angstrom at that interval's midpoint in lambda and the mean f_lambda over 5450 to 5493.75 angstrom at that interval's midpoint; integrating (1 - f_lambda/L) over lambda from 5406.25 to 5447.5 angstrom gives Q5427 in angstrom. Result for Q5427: 1.8 angstrom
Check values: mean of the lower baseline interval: 25.4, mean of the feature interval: 27.5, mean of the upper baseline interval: 29.7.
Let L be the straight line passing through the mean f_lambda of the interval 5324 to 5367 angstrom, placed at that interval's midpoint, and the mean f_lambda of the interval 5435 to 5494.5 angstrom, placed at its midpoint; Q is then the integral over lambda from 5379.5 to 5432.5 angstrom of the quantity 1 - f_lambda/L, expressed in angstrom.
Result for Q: 2.8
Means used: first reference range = 26.7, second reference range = 29.7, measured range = 26.7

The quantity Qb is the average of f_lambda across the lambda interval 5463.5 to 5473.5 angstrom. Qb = 29.5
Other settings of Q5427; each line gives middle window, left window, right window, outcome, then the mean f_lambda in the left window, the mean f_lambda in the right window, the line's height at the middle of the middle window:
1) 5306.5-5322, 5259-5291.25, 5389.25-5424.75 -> -2.9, 25.3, 26.5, 25.6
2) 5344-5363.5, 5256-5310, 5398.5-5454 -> -1.4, 26.6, 27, 26.8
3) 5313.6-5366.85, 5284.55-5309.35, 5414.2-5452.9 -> 2.0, 29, 27.6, 28.5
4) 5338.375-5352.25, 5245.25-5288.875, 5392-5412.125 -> -1.0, 25.3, 25.4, 25.3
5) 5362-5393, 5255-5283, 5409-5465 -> -1.9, 24.2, 27.9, 26.6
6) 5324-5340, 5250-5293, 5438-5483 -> 1.4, 25.3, 29.2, 26.5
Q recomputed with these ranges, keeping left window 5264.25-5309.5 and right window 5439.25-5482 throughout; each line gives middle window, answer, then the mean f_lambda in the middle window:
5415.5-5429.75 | 0.4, 27.8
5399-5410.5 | 1.2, 25.3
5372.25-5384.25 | -0.9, 30.2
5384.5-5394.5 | 0.2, 27.5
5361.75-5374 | 1.1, 25.4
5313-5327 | -0.9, 29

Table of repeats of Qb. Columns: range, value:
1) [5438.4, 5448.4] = 29.4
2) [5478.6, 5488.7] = 31.3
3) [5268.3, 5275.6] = 21.6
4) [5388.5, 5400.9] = 25.9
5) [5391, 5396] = 26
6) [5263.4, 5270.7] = 21.2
